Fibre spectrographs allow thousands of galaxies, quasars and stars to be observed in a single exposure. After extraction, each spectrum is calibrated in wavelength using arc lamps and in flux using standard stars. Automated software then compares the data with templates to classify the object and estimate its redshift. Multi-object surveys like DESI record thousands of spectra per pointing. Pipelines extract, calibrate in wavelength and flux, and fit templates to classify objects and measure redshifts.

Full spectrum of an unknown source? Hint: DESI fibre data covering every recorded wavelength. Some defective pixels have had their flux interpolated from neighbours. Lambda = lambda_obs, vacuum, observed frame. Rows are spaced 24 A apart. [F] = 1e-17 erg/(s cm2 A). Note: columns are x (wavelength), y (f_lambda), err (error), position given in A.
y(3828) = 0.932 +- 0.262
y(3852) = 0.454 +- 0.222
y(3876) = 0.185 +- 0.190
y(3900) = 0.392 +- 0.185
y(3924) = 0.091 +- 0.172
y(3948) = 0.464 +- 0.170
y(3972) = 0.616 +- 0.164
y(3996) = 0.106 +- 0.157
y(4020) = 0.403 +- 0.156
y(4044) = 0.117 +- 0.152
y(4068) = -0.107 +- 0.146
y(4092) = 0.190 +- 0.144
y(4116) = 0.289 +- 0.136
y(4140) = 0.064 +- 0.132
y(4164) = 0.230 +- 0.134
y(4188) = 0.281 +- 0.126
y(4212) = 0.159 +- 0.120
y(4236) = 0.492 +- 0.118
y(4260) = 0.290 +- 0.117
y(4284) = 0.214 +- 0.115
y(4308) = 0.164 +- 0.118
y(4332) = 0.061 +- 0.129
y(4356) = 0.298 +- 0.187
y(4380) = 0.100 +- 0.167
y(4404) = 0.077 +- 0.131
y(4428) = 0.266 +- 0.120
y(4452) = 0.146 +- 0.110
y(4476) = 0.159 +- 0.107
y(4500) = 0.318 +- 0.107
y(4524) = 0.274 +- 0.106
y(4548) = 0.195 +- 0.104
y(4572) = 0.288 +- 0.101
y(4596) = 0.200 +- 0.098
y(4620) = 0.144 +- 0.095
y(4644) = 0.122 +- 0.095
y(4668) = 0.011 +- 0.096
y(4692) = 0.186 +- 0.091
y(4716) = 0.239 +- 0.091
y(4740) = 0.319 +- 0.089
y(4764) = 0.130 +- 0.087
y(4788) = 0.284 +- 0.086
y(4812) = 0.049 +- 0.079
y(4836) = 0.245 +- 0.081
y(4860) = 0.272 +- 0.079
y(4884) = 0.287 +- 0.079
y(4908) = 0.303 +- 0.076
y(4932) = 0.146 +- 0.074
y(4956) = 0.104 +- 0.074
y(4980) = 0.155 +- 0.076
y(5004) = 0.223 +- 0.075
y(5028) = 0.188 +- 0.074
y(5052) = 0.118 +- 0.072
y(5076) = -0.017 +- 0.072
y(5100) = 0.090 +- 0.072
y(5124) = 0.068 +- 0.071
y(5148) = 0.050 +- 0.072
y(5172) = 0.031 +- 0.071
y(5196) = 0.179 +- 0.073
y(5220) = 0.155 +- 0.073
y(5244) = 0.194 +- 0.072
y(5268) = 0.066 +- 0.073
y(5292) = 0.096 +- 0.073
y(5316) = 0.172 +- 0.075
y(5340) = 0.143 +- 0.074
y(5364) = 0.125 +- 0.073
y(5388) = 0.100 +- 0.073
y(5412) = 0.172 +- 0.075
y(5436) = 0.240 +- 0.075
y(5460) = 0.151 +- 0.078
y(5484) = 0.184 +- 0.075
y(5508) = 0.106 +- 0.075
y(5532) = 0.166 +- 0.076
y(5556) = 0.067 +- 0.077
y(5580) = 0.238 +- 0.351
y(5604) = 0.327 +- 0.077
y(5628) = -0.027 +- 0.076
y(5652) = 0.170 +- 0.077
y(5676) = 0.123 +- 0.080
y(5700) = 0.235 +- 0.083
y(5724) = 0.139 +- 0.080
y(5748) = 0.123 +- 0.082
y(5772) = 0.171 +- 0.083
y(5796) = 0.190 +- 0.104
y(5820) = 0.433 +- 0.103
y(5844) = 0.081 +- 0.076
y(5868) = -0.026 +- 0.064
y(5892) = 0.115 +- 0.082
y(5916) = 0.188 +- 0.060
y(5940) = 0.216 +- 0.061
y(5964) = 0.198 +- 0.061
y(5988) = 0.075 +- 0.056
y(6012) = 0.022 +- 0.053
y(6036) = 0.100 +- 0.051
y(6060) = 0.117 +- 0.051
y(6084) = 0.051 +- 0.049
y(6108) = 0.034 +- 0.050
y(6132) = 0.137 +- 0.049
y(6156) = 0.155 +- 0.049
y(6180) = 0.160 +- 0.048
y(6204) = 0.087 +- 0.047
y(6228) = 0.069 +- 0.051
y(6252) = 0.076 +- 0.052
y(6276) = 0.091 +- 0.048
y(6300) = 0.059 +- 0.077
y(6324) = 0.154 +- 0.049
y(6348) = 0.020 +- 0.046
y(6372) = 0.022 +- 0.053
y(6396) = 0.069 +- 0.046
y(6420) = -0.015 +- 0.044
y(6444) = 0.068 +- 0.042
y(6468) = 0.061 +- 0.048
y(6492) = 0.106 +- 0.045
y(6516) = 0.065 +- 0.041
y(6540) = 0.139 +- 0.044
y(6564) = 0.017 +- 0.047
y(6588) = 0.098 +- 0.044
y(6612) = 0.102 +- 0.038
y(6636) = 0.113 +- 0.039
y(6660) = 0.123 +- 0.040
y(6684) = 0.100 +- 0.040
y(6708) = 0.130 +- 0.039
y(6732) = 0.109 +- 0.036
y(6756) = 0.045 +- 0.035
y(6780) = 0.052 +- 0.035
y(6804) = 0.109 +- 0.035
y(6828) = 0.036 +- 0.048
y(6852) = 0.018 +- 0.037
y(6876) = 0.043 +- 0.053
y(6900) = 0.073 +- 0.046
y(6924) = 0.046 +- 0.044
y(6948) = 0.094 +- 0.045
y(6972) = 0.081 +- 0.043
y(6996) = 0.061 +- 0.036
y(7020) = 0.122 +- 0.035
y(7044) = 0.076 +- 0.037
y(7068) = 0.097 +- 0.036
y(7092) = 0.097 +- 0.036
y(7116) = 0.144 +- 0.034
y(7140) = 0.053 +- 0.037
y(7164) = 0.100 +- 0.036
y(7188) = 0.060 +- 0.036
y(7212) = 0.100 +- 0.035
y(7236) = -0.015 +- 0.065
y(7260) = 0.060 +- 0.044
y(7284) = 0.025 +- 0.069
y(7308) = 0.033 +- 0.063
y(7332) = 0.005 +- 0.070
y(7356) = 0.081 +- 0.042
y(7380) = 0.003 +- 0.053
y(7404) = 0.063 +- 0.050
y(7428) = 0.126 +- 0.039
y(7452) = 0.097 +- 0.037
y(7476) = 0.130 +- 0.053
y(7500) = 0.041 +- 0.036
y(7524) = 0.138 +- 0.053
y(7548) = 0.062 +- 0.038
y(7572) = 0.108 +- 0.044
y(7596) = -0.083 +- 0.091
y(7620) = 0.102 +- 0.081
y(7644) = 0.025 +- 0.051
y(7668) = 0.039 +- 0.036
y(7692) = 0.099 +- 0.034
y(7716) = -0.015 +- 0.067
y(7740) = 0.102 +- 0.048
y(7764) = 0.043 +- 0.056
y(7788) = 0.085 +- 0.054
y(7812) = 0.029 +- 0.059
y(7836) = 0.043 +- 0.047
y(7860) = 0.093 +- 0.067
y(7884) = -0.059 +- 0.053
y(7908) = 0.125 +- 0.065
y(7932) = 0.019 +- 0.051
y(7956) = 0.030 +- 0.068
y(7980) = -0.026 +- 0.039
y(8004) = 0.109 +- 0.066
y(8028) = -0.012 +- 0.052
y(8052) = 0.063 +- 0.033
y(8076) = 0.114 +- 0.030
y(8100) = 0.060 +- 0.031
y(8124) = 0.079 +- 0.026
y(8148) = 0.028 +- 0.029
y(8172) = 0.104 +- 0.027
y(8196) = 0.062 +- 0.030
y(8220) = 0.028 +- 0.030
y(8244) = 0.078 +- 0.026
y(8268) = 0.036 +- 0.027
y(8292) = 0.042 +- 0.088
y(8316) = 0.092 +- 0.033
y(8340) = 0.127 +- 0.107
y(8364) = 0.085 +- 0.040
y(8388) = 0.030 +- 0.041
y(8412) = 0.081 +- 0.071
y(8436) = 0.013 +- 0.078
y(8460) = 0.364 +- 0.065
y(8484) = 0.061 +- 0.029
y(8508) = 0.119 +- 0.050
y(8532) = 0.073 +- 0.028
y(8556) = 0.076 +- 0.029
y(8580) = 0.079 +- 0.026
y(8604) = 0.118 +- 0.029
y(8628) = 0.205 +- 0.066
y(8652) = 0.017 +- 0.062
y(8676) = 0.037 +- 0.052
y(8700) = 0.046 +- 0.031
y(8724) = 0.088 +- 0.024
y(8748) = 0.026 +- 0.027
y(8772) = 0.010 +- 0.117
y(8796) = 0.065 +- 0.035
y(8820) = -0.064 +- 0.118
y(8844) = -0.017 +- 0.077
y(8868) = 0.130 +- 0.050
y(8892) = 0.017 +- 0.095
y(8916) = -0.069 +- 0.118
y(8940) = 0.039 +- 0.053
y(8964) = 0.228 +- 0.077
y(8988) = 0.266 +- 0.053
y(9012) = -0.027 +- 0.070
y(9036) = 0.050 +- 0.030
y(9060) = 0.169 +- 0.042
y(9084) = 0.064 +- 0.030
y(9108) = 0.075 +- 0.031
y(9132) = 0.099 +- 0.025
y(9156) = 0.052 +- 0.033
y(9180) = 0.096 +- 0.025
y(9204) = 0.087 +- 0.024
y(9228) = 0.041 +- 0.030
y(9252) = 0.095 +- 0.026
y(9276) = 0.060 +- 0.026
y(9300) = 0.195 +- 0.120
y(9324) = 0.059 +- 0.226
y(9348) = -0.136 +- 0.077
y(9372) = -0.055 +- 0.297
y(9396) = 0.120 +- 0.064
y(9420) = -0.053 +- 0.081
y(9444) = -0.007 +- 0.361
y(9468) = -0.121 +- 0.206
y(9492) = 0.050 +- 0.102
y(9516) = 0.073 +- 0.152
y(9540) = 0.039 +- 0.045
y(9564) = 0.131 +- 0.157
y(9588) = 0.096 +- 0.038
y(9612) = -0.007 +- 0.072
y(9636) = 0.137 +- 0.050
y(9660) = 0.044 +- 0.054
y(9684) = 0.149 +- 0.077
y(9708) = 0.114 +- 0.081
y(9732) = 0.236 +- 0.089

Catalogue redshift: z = 1.41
